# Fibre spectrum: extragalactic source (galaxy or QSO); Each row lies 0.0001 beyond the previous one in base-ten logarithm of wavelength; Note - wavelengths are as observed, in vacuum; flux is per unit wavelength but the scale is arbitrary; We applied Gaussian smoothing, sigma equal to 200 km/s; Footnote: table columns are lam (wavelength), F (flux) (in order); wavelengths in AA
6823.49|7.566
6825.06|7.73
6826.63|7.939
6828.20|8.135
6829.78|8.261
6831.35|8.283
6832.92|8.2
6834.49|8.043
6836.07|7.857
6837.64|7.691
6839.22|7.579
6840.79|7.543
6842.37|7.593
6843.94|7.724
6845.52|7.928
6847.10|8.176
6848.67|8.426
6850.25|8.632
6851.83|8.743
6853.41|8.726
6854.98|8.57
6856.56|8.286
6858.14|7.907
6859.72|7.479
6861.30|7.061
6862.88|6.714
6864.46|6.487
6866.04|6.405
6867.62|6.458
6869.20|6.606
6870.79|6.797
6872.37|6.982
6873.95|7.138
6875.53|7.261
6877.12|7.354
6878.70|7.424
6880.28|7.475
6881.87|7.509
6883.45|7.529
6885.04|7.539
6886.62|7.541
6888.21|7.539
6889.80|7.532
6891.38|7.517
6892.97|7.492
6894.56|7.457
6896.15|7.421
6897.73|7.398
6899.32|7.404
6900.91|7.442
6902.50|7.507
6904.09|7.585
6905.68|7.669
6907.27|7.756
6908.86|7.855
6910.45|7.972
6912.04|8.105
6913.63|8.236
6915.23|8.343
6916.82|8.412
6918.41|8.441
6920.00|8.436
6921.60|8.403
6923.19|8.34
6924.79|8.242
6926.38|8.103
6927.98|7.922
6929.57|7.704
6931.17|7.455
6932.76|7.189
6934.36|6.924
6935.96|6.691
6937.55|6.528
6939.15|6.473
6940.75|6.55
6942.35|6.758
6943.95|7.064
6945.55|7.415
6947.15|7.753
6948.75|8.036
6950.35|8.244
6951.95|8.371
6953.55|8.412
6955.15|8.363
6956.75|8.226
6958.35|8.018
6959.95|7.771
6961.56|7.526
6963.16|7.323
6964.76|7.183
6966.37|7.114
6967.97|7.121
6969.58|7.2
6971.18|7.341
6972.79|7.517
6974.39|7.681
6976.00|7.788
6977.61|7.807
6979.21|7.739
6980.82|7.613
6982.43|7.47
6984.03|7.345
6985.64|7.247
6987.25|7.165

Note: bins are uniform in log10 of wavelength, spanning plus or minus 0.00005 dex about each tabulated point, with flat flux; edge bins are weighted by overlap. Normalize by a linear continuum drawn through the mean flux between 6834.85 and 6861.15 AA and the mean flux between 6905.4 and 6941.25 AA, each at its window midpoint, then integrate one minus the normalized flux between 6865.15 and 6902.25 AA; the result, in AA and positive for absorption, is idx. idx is 2.9 AA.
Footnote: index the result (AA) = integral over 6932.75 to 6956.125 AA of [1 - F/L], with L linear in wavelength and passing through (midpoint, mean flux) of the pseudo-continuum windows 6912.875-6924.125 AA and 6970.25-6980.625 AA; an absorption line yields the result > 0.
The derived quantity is 1.8 AA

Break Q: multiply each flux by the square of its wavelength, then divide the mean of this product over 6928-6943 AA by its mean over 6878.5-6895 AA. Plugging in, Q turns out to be 0.94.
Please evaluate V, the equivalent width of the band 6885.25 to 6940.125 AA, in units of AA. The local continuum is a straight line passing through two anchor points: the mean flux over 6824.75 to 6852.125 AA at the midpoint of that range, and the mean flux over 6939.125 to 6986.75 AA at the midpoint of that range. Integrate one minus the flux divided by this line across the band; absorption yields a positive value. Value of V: 0.5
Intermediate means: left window 8.02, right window 7.56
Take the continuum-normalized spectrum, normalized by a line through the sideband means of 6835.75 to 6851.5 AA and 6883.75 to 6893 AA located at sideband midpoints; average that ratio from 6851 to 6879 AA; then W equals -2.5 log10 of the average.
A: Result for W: 0.056 mag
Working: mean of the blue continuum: 7.94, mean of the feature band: 7.36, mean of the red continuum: 7.53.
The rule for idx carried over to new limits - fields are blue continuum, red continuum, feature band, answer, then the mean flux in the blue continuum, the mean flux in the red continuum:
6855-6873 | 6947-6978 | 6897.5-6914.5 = -0.86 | 7.08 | 7.74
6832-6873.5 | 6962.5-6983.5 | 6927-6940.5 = 0.74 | 7.64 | 7.45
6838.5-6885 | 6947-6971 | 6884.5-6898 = 0.19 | 7.53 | 7.77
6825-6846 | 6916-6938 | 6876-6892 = 0.72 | 7.9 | 7.79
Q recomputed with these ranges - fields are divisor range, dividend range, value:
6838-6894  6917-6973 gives 1.03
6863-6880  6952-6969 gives 1.15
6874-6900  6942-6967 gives 1.06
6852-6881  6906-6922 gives 1.13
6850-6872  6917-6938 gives 1.06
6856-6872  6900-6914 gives 1.13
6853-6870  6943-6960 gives 1.12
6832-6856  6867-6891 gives 0.91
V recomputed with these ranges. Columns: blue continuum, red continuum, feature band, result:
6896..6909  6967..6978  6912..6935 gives -1.5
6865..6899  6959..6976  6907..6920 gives -1.5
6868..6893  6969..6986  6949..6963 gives -1.1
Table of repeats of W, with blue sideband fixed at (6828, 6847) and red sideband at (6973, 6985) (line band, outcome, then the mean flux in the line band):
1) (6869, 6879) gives 0.11 mag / 7.09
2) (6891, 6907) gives 0.04 mag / 7.5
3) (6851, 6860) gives -0.06 mag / 8.33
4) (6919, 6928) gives -0.07 mag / 8.27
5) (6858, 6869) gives 0.15 mag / 6.86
